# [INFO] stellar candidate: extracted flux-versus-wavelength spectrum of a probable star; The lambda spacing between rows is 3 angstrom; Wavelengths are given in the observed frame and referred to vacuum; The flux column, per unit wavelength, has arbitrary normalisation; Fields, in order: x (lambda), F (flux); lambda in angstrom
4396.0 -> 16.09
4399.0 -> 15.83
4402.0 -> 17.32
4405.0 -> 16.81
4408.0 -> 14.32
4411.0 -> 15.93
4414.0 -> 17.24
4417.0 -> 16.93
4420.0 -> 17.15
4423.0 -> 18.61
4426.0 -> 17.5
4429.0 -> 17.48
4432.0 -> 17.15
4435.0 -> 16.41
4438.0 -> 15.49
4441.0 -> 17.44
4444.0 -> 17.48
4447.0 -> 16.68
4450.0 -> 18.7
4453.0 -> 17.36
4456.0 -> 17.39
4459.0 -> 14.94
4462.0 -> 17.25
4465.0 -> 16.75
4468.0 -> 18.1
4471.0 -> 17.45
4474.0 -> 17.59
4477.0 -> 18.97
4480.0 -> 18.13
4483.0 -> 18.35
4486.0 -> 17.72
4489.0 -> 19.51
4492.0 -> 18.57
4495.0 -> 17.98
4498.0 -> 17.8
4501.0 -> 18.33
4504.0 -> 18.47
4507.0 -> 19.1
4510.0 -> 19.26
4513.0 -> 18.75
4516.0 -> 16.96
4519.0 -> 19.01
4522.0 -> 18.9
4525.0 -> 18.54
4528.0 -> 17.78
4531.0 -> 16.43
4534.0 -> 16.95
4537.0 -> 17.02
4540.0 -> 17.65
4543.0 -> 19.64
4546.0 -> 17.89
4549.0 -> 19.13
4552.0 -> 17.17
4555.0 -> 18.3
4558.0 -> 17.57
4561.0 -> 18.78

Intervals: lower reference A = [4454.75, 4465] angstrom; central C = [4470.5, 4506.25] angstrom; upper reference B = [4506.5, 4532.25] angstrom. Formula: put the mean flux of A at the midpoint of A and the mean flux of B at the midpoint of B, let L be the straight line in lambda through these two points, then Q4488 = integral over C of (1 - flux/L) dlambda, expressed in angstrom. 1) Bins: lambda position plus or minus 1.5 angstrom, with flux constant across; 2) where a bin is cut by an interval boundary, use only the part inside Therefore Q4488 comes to -1.9 angstrom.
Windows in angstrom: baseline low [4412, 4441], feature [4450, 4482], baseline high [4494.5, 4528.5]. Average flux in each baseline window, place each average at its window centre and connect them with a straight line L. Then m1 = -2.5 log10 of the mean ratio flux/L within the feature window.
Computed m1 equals 0.02 mag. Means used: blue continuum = 17.1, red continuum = 18.4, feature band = 17.5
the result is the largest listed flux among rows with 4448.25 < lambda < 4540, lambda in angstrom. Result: 19.51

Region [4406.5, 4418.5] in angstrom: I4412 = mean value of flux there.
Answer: 16.1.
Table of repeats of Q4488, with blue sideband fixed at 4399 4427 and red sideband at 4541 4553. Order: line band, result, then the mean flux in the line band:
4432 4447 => 0.34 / 16.7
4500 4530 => -0.67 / 18.5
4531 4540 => 0.65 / 17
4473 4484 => -0.42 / 18.3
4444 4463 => 0.25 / 17.1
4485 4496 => -0.45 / 18.5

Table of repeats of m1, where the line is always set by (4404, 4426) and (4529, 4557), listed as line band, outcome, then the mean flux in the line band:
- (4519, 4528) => -0.06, 18.6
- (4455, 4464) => 0.04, 16.5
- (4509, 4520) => -0.05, 18.4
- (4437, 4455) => -0.01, 17.2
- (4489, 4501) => -0.06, 18.3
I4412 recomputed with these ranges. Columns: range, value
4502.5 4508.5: 18.8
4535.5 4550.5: 18.3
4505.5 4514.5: 19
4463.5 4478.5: 17.8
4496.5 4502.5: 18.1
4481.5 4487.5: 18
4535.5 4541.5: 17.3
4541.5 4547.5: 18.8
